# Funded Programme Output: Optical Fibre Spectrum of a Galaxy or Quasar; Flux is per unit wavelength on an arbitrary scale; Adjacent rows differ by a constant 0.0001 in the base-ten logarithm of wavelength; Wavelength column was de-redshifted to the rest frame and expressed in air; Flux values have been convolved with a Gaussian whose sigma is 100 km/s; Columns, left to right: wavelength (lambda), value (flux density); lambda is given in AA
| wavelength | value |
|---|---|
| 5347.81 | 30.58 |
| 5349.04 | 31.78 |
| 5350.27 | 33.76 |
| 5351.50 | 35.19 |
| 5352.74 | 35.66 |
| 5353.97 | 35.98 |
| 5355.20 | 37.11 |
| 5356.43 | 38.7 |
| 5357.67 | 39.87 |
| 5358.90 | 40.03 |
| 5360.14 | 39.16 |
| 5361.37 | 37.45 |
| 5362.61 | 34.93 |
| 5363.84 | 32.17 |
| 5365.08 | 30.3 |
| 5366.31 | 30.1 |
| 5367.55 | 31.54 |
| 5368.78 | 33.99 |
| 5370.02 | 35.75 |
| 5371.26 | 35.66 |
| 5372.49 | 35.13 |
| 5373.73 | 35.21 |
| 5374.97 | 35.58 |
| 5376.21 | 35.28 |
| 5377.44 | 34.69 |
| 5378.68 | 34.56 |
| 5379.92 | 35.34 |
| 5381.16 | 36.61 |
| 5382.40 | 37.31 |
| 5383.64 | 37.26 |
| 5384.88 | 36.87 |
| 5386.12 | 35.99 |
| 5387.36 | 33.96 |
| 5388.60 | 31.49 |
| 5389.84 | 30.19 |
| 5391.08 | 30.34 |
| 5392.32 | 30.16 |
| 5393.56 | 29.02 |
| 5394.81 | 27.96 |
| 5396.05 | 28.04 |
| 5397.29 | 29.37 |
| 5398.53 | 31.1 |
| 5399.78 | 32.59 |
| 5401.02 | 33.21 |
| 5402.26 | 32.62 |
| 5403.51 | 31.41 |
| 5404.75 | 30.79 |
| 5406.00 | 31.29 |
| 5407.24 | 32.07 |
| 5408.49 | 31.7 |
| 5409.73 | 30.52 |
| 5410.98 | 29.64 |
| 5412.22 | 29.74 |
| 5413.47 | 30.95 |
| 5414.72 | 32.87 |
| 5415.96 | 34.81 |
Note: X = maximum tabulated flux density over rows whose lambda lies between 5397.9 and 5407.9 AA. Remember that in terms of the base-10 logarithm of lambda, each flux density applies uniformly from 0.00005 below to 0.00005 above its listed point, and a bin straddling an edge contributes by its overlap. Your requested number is 33.21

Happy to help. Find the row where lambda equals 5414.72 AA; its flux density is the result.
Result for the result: 32.87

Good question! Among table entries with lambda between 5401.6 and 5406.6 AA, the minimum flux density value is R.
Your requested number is 30.79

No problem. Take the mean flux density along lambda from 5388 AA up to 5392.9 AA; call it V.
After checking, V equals 30.6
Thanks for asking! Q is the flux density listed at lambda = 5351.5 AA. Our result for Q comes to 35.19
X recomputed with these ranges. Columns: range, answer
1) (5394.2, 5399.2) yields 31.1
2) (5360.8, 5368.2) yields 37.45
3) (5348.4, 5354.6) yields 35.98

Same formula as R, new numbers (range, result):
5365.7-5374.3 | 30.1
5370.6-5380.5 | 34.56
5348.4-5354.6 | 31.78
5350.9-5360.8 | 35.19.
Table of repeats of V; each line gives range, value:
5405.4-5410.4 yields 31.4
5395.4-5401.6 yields 30.9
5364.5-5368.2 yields 30.7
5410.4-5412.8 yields 29.8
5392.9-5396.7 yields 28.4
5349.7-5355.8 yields 35.5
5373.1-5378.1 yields 35.2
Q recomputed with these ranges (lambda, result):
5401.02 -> 33.21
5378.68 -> 34.56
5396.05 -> 28.04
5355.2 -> 37.11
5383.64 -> 37.26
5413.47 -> 30.95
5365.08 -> 30.3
